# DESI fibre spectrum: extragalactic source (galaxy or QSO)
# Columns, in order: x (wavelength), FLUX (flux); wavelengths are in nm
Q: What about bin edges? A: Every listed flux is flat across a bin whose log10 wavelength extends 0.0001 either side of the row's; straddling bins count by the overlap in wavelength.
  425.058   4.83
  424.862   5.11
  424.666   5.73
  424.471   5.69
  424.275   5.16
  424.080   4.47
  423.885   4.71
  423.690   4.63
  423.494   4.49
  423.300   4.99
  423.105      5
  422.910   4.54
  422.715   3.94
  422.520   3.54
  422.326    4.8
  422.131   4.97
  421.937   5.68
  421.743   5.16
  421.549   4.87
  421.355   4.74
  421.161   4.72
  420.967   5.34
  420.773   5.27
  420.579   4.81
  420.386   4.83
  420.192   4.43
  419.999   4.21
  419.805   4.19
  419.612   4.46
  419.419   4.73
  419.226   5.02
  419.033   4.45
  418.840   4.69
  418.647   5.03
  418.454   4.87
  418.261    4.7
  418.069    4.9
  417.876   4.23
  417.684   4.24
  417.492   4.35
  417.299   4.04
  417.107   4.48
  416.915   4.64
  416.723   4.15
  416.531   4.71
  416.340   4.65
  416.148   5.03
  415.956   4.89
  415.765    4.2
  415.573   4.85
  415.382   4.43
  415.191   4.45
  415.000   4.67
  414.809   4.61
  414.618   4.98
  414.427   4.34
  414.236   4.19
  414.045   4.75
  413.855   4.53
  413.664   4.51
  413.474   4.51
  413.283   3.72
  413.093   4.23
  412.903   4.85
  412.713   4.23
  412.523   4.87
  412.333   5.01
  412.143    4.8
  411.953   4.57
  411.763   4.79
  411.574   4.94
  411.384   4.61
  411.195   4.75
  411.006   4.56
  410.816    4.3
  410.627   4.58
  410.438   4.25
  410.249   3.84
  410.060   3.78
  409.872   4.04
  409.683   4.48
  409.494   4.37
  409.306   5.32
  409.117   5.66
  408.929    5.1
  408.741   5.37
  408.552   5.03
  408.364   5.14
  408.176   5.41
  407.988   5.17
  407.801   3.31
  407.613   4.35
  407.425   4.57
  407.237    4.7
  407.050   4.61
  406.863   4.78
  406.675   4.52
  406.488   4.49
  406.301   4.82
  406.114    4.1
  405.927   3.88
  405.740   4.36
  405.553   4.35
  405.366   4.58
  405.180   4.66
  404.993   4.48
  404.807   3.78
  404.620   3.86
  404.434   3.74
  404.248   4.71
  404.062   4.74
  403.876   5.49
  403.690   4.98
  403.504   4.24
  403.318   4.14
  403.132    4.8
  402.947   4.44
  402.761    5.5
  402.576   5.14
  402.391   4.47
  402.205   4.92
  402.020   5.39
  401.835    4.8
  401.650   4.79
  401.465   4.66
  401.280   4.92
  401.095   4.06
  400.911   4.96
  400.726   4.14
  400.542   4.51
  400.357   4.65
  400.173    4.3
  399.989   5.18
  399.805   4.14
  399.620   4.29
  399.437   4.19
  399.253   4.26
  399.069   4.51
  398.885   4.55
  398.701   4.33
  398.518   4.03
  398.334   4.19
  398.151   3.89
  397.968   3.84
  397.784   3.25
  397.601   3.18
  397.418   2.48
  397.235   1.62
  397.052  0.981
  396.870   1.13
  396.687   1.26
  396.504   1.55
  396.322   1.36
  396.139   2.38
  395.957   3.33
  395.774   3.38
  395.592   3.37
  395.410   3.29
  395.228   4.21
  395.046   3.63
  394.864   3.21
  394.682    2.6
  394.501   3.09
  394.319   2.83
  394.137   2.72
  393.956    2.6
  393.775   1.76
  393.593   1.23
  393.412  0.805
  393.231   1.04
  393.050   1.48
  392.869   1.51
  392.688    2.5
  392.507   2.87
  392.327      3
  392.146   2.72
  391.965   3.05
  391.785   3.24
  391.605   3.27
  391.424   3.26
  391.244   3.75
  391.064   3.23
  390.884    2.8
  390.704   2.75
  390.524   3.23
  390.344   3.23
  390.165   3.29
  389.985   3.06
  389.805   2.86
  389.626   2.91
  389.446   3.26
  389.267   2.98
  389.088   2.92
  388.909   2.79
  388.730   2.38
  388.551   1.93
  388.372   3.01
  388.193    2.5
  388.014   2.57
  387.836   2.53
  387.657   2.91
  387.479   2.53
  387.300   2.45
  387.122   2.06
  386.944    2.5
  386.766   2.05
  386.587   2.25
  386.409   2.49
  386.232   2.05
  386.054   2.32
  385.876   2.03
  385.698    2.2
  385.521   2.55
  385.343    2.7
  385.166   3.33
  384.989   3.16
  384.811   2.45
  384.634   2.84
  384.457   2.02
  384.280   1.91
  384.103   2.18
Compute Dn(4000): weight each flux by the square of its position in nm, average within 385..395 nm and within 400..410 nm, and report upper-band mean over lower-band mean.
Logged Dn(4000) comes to 1.92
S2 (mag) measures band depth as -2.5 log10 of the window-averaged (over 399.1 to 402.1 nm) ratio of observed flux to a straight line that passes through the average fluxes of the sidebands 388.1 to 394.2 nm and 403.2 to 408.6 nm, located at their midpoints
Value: -0.189 mag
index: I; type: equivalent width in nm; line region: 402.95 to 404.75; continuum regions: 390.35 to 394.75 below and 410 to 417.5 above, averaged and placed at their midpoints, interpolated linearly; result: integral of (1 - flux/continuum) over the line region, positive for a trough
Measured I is -0.448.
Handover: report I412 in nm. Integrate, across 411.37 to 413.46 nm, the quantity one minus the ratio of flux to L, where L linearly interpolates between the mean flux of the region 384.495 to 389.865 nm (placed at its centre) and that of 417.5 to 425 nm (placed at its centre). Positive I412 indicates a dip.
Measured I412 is -0.199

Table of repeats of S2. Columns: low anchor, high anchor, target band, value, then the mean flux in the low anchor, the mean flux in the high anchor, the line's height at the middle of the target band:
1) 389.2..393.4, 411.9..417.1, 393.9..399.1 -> 0.078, 2.8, 4.57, 3.2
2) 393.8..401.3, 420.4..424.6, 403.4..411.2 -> -0.151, 3.4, 4.84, 3.96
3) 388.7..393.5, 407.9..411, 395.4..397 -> 0.407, 2.75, 4.73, 3.3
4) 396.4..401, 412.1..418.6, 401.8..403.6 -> -0.248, 3.57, 4.55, 3.81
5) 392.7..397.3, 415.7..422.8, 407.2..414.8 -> -0.204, 2.26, 4.65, 3.84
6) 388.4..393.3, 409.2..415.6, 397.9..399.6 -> -0.222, 2.8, 4.52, 3.43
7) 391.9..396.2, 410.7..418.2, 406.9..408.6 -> -0.197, 2.61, 4.55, 3.91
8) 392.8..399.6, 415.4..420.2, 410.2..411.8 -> -0.130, 2.81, 4.57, 4.01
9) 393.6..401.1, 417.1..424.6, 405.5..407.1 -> -0.153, 3.32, 4.71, 3.85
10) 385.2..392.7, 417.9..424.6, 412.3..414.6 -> -0.051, 2.75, 4.76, 4.28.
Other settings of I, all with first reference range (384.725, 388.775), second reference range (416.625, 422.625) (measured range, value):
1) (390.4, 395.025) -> 0.42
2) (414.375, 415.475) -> -0.06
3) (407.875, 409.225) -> -0.45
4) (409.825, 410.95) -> -0.03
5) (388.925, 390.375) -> -0.20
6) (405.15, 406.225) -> -0.17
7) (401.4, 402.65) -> -0.50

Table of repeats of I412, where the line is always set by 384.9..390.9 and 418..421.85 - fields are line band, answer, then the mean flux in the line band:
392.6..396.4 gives 0.75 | 2.5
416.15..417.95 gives 0.06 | 4.42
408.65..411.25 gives -0.31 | 4.6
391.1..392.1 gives -0.13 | 3.28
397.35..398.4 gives -0.05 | 3.48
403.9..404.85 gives -0.14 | 4.28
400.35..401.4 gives -0.30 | 4.53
